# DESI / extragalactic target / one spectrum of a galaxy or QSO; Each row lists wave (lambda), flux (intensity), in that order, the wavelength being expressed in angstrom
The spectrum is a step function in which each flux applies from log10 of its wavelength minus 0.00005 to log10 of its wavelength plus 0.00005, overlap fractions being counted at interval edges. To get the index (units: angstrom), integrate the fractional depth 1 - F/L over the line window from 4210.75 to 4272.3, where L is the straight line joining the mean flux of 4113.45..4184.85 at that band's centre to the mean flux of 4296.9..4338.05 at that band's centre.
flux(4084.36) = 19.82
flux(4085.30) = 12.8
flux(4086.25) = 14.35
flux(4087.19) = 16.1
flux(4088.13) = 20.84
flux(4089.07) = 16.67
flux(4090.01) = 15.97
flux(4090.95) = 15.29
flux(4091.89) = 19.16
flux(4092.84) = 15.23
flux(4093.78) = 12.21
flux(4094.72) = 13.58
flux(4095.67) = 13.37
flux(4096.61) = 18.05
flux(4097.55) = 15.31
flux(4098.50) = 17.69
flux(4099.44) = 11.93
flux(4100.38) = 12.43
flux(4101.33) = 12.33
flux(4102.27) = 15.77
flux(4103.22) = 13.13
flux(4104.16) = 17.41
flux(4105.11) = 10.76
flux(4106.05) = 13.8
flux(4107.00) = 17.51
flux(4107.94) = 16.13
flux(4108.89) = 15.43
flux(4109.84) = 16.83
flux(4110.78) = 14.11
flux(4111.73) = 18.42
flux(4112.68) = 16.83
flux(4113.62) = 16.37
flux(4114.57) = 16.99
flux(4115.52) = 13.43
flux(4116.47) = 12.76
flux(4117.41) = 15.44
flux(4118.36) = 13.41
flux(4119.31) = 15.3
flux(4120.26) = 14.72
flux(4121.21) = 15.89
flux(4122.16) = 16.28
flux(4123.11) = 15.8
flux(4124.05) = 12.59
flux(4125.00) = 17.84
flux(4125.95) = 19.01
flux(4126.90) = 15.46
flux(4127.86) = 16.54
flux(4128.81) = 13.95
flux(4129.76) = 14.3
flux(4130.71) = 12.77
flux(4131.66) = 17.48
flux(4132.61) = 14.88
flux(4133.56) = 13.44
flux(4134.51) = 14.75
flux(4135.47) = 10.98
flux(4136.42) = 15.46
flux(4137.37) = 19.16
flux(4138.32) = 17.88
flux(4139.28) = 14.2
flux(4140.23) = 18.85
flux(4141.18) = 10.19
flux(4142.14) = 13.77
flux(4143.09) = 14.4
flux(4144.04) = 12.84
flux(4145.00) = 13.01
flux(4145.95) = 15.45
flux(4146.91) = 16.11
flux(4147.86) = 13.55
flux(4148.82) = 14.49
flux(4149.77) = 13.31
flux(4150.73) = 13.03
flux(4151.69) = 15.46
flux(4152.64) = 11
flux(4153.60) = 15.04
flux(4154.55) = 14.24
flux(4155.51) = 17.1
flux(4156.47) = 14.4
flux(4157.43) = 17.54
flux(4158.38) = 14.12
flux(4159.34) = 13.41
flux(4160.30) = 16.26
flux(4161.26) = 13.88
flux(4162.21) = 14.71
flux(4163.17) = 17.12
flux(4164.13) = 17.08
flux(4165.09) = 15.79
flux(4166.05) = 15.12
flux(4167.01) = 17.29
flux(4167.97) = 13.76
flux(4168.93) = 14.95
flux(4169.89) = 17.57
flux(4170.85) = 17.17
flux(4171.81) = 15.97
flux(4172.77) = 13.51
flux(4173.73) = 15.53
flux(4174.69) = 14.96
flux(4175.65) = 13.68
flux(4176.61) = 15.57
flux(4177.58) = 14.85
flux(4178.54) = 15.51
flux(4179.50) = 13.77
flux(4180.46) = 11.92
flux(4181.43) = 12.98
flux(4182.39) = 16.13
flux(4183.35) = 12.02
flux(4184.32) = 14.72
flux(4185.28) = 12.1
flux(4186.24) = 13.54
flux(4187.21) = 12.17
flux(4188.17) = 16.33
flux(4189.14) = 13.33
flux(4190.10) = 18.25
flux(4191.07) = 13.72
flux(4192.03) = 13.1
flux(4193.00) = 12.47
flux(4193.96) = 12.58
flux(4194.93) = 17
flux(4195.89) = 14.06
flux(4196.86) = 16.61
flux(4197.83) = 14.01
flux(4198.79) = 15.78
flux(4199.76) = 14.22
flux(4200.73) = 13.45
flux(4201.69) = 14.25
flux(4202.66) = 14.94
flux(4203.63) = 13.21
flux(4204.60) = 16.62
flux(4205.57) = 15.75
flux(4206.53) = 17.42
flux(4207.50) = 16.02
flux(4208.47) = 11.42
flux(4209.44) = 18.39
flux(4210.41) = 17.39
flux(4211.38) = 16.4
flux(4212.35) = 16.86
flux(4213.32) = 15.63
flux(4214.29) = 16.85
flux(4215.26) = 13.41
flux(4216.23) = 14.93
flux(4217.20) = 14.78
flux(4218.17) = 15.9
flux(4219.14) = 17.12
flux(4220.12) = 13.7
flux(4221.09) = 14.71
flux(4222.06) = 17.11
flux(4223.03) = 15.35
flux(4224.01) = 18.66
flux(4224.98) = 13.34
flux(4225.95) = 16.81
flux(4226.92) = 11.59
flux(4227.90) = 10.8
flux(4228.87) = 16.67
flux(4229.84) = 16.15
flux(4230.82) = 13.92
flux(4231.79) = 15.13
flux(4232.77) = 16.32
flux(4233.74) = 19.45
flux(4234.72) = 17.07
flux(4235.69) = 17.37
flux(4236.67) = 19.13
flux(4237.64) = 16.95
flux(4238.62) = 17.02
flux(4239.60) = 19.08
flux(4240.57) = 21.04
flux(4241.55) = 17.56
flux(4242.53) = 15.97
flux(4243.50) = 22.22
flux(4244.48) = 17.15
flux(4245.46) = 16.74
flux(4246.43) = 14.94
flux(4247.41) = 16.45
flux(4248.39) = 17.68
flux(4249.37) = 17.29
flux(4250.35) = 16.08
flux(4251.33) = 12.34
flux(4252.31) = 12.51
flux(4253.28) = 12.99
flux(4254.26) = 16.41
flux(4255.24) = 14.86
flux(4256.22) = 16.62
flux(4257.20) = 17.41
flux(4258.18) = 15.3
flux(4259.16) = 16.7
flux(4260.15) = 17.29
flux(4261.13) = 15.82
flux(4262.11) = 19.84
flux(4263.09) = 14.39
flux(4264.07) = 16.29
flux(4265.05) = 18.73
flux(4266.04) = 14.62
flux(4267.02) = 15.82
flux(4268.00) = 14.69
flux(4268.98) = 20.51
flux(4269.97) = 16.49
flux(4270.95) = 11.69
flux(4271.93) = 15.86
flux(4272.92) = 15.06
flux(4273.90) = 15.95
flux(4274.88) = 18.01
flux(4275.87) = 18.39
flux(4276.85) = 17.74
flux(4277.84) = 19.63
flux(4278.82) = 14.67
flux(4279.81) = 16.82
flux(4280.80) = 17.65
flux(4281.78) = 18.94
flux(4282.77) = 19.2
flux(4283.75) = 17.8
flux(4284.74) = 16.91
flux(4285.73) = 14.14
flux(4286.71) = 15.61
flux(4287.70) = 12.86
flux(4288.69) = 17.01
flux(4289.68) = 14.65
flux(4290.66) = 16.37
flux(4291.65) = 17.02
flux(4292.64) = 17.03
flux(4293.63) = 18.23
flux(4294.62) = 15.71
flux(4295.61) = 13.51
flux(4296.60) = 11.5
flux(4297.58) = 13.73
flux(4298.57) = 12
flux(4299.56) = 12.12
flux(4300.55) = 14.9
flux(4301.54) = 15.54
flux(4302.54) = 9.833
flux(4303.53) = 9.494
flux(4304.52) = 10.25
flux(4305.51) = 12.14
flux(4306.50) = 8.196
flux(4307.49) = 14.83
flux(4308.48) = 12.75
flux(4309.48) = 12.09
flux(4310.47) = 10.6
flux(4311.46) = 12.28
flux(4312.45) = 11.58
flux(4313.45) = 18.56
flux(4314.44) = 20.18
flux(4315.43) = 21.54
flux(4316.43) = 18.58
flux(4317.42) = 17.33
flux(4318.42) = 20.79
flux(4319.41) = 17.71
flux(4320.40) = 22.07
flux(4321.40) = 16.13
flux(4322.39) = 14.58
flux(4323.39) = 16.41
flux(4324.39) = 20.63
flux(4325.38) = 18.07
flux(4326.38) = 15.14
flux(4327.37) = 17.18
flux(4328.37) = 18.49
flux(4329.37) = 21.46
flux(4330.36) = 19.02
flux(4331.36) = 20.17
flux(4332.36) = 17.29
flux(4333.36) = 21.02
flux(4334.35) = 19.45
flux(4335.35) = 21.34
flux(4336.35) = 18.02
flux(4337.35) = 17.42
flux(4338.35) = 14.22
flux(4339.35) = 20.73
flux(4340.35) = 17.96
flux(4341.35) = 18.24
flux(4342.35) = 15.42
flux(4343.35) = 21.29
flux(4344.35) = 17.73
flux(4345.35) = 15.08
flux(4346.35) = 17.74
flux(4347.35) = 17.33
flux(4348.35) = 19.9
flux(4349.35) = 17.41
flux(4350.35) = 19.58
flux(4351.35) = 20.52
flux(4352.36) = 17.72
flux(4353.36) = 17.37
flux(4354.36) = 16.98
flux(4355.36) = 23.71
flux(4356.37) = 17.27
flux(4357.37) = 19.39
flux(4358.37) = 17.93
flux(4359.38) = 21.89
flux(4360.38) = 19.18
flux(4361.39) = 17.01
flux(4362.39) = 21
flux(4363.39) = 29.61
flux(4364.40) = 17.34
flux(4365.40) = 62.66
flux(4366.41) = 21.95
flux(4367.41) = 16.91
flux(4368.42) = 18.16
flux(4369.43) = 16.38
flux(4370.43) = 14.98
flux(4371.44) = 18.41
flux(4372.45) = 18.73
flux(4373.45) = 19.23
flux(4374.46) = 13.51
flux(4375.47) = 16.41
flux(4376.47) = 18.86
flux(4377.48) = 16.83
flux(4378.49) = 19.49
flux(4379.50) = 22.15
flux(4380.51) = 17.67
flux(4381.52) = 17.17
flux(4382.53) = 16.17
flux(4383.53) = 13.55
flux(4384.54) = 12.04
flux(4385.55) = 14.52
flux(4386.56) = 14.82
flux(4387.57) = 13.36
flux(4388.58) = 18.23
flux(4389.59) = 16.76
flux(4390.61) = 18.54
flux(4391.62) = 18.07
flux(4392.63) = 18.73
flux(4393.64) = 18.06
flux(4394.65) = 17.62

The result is -2.4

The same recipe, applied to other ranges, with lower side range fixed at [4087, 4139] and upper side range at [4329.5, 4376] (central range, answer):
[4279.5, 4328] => 8.4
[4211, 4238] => 2.4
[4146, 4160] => 1.3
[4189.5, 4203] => 1.8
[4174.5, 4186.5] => 1.9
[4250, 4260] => 1.5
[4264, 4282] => 1.5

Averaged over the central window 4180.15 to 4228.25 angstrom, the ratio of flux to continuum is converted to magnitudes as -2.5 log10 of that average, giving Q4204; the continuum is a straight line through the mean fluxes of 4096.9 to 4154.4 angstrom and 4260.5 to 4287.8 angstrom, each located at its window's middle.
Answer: 0.07 mag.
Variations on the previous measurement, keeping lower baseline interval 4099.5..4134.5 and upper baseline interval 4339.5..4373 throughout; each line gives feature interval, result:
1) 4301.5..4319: 0.32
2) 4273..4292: 0.11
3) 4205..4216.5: 0.08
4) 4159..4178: 0.05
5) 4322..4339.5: 0.07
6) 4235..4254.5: 0.06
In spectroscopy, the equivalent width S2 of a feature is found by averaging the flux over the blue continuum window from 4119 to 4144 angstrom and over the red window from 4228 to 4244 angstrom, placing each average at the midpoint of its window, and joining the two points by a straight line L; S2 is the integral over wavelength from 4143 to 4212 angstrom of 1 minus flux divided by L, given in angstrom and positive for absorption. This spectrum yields 5.8 angstrom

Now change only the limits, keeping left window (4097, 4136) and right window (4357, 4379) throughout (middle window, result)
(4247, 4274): 3.5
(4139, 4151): 1.2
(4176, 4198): 3.2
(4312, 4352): 3.2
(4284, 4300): 3.4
